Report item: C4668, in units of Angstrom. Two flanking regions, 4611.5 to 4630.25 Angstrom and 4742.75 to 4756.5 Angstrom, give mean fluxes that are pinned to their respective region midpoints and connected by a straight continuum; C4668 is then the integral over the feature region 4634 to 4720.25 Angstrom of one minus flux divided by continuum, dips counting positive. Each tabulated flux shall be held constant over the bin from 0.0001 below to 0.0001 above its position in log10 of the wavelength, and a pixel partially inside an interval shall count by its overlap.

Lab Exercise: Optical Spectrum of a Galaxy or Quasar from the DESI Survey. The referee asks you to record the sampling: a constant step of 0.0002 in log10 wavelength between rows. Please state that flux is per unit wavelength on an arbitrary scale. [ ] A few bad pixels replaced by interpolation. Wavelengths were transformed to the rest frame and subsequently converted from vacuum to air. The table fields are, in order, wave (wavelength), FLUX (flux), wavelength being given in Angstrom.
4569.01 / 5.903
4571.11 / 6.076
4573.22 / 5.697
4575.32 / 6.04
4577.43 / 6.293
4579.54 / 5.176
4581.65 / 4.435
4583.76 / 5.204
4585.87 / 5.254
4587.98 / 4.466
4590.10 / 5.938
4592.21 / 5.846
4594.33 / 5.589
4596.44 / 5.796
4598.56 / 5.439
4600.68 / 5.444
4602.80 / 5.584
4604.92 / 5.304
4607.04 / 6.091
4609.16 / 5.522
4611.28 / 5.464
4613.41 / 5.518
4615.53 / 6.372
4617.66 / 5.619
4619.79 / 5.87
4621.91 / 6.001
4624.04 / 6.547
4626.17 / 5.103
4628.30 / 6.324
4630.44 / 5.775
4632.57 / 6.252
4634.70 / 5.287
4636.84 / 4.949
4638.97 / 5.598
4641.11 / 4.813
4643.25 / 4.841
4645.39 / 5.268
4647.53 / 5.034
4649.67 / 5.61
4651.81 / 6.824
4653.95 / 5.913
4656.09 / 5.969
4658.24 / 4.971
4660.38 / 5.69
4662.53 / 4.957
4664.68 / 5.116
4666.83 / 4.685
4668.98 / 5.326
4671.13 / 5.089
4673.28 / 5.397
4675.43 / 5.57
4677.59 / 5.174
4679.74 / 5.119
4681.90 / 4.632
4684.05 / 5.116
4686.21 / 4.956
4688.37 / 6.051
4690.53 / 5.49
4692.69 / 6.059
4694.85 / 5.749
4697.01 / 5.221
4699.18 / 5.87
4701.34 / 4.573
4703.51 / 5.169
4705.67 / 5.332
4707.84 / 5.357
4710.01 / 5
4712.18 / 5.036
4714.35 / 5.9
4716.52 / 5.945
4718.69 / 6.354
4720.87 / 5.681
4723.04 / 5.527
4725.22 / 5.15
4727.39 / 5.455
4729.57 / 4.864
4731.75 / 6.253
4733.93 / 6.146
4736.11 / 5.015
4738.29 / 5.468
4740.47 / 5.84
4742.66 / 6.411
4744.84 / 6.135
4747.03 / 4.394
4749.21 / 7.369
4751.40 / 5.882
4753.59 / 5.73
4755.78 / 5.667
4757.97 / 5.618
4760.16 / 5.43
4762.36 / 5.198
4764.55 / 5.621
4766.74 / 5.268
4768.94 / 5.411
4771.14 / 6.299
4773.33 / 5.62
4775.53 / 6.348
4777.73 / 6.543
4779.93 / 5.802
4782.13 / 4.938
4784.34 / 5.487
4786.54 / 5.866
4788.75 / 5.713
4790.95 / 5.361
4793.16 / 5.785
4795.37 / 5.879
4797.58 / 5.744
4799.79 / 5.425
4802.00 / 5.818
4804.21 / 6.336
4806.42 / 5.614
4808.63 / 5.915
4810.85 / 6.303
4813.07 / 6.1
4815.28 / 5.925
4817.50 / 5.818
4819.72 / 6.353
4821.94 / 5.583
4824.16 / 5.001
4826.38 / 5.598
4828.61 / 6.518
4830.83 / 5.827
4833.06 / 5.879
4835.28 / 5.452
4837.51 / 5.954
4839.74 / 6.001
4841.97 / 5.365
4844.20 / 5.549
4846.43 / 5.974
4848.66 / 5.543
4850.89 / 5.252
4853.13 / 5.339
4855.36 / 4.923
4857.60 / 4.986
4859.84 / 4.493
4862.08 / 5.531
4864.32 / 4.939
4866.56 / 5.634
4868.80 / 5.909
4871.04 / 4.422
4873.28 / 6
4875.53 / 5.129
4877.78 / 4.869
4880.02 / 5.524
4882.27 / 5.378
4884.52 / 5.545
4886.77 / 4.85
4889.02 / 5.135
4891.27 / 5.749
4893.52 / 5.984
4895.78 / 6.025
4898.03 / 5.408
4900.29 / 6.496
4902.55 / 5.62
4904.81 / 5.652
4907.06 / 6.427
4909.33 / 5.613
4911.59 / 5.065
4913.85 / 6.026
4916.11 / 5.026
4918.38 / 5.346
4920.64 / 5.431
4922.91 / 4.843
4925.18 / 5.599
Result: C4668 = 7.6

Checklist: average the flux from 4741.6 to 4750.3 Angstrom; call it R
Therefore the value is 6.08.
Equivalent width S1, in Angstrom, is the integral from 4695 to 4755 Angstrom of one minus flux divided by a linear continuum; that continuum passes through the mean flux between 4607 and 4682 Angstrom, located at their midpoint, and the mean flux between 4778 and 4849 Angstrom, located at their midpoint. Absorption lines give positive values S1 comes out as 0.41 Angstrom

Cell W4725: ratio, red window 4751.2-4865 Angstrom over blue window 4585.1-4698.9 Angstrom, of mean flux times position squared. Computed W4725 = 1.10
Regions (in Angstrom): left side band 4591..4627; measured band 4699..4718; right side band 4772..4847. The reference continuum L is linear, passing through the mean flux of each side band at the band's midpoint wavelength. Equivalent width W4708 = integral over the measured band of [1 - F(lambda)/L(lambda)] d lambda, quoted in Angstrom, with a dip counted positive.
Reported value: 1.36 Angstrom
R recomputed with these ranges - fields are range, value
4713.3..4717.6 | 5.92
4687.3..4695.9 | 5.84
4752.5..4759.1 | 5.67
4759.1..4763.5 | 5.31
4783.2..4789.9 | 5.68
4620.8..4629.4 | 5.99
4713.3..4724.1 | 5.88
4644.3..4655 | 5.73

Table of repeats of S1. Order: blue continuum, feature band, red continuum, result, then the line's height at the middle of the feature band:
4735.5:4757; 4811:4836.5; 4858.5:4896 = -1.4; 5.53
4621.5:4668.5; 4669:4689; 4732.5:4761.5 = 1.4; 5.6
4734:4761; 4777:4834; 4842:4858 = -2.7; 5.55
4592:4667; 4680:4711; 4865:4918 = 1.4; 5.58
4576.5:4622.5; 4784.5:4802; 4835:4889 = -0.9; 5.4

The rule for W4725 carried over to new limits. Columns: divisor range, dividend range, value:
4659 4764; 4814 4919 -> 1.08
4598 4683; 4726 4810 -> 1.10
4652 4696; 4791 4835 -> 1.15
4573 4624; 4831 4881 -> 1.08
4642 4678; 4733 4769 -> 1.10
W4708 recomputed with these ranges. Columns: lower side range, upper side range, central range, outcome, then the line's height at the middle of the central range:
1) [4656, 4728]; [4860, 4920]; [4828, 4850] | -1.3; 5.46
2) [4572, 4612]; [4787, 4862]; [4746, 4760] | -0.3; 5.62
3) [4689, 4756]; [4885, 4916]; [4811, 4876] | 1.0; 5.65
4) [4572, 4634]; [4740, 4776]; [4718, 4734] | 0.3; 5.74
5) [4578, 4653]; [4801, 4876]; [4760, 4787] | -0.4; 5.6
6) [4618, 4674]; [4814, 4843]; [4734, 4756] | -0.6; 5.66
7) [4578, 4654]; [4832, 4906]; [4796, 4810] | -0.8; 5.49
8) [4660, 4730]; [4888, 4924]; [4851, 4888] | 2.3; 5.57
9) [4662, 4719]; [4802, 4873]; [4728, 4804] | -3.3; 5.48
